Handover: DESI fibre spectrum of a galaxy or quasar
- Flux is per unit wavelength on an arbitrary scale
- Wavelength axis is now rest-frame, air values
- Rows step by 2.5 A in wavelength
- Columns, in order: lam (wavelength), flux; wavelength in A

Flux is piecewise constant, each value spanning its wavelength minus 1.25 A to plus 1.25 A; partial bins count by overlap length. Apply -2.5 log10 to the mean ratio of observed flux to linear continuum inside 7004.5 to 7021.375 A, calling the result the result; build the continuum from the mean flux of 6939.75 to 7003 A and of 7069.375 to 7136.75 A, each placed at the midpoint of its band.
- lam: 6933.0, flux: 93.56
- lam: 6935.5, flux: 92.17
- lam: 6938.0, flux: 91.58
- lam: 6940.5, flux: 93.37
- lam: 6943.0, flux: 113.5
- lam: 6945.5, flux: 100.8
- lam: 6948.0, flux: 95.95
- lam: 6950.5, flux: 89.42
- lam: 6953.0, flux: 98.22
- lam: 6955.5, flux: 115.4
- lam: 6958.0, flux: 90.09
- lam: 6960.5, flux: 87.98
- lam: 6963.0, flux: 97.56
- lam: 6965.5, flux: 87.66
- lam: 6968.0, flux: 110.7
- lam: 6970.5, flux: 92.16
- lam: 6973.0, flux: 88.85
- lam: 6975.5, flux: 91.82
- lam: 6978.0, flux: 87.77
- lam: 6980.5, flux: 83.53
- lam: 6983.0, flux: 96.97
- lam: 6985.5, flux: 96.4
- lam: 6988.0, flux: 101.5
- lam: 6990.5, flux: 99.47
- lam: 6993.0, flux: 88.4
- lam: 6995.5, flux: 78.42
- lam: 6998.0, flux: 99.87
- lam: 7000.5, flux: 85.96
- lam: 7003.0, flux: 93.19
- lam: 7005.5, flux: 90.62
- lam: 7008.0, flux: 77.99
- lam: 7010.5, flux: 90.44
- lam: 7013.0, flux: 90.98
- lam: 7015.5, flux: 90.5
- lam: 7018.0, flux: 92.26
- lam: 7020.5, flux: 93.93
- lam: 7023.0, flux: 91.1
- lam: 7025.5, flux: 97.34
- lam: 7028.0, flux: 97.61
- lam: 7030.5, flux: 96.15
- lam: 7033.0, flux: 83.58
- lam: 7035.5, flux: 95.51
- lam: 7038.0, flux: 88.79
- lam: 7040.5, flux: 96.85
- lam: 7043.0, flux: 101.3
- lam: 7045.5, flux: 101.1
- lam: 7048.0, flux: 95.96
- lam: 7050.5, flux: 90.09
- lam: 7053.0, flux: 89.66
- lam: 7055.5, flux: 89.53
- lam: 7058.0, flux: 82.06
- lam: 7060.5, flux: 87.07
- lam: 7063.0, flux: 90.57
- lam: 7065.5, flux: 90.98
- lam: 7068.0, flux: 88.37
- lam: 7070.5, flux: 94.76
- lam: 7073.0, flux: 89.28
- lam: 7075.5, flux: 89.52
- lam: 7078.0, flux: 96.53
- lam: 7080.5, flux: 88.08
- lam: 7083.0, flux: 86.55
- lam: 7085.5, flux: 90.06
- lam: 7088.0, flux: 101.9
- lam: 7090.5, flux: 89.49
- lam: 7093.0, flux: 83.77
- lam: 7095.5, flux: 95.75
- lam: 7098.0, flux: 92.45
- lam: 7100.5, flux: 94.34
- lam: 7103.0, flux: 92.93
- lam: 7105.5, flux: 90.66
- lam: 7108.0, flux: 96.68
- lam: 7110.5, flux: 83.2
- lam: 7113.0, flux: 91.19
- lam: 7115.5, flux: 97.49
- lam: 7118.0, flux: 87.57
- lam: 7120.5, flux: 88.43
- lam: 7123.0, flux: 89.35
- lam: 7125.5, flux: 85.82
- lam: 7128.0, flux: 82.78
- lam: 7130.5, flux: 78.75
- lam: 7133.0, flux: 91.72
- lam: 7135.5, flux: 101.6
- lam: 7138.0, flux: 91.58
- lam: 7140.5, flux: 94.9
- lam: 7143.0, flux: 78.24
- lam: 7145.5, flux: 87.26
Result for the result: 0.05 mag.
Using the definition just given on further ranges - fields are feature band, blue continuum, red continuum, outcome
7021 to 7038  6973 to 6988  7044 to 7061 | -0.022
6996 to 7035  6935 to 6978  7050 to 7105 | 0.026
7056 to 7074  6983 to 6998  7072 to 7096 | 0.030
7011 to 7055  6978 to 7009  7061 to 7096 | -0.031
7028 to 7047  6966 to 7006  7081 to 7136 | -0.037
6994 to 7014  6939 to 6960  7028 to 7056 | 0.089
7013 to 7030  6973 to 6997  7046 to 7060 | -0.035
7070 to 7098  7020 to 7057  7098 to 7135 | 0.000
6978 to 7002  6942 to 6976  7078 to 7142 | 0.044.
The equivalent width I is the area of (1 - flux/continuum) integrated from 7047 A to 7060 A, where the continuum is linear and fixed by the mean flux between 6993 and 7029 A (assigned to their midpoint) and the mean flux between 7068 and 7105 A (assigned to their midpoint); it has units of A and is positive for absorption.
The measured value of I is 0.3 A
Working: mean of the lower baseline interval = 90.6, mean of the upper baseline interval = 91.7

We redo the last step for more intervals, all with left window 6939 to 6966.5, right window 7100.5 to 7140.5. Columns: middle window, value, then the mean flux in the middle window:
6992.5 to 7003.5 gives 0.7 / 88.9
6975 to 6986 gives 0.6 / 90.9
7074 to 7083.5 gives 0.2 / 90.4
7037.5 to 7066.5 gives 0.3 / 92.1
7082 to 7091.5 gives -0.1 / 92.2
